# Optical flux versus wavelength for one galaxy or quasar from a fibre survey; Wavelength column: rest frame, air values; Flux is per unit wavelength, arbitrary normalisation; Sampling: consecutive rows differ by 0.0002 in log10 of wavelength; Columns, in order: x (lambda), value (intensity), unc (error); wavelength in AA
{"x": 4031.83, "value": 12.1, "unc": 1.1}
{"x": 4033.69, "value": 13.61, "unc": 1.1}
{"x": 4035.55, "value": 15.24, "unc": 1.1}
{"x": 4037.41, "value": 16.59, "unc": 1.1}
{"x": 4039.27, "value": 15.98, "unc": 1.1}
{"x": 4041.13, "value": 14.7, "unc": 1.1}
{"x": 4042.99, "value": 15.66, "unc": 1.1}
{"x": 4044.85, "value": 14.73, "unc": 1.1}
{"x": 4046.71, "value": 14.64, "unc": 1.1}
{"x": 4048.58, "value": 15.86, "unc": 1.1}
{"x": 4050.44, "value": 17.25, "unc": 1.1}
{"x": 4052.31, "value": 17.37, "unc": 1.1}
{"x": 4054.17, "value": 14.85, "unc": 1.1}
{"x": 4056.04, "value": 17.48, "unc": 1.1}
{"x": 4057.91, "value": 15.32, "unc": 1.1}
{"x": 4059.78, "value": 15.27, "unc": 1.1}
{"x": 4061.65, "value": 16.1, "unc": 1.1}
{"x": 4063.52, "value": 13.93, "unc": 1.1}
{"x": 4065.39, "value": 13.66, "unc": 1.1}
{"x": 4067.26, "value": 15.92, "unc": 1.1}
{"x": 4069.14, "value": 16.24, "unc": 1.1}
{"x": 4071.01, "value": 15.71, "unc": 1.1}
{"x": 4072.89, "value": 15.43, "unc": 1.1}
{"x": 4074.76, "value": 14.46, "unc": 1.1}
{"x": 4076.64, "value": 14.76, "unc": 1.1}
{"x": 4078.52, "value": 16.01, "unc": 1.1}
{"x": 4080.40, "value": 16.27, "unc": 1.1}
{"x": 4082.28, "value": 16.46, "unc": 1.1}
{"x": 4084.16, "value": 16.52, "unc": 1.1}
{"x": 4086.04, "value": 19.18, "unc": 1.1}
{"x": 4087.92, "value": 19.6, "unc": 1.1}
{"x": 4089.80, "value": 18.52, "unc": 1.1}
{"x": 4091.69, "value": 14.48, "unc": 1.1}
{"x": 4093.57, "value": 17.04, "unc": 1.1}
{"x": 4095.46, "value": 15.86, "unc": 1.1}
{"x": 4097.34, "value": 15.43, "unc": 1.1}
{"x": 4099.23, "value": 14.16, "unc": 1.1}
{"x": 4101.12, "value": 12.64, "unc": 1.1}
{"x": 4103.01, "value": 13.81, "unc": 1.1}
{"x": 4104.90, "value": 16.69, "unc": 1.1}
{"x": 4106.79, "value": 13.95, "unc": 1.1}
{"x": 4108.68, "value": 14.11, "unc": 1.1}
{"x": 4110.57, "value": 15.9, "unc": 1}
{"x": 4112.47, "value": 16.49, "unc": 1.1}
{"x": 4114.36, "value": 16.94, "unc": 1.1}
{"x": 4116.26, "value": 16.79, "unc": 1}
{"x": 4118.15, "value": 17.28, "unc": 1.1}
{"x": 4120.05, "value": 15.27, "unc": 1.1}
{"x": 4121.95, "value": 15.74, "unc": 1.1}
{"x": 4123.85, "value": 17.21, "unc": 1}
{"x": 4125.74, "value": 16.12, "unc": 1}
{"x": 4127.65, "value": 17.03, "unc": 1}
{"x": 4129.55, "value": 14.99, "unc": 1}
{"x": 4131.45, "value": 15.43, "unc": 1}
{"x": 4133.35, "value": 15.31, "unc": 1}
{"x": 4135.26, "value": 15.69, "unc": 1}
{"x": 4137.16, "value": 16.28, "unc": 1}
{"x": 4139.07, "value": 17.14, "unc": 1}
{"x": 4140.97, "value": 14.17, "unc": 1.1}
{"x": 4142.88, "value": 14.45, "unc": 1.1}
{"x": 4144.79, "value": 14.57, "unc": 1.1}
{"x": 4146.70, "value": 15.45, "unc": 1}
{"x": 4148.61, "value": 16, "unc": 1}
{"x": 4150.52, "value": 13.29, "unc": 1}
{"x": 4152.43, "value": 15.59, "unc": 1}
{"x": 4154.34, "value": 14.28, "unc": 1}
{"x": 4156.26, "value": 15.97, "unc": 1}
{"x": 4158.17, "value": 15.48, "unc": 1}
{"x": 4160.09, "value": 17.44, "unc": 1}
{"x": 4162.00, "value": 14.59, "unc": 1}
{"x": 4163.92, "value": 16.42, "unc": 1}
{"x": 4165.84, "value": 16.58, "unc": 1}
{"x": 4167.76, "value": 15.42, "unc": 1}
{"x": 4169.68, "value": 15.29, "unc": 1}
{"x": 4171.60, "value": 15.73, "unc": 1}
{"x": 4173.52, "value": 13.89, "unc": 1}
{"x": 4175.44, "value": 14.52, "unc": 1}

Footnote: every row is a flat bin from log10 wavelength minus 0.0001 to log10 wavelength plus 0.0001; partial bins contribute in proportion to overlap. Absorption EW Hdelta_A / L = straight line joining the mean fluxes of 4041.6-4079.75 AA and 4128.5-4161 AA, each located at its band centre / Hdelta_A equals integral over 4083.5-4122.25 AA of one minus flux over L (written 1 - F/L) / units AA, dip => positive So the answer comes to -1.4 AA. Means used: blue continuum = 15.5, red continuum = 15.4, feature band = 16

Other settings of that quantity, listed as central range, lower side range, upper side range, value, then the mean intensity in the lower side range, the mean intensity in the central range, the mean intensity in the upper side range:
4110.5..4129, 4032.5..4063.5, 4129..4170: -1.2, 15.6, 16.5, 15.5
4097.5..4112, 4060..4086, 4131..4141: 1.1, 15.6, 14.6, 15.8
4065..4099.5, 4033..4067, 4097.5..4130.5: -1.4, 15.5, 16.2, 15.6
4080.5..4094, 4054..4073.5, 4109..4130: -1.3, 15.5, 17.3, 16.3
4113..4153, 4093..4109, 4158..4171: -1.0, 14.8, 15.8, 15.9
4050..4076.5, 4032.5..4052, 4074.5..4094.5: 0.8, 15.4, 15.6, 16.7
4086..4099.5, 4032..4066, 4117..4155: -1.1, 15.4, 16.8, 15.6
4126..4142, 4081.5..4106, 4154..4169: 0.2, 16.2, 15.8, 15.8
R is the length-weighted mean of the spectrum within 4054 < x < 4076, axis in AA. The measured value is 15.4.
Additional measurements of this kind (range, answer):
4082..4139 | 16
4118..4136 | 15.9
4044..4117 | 15.8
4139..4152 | 14.9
